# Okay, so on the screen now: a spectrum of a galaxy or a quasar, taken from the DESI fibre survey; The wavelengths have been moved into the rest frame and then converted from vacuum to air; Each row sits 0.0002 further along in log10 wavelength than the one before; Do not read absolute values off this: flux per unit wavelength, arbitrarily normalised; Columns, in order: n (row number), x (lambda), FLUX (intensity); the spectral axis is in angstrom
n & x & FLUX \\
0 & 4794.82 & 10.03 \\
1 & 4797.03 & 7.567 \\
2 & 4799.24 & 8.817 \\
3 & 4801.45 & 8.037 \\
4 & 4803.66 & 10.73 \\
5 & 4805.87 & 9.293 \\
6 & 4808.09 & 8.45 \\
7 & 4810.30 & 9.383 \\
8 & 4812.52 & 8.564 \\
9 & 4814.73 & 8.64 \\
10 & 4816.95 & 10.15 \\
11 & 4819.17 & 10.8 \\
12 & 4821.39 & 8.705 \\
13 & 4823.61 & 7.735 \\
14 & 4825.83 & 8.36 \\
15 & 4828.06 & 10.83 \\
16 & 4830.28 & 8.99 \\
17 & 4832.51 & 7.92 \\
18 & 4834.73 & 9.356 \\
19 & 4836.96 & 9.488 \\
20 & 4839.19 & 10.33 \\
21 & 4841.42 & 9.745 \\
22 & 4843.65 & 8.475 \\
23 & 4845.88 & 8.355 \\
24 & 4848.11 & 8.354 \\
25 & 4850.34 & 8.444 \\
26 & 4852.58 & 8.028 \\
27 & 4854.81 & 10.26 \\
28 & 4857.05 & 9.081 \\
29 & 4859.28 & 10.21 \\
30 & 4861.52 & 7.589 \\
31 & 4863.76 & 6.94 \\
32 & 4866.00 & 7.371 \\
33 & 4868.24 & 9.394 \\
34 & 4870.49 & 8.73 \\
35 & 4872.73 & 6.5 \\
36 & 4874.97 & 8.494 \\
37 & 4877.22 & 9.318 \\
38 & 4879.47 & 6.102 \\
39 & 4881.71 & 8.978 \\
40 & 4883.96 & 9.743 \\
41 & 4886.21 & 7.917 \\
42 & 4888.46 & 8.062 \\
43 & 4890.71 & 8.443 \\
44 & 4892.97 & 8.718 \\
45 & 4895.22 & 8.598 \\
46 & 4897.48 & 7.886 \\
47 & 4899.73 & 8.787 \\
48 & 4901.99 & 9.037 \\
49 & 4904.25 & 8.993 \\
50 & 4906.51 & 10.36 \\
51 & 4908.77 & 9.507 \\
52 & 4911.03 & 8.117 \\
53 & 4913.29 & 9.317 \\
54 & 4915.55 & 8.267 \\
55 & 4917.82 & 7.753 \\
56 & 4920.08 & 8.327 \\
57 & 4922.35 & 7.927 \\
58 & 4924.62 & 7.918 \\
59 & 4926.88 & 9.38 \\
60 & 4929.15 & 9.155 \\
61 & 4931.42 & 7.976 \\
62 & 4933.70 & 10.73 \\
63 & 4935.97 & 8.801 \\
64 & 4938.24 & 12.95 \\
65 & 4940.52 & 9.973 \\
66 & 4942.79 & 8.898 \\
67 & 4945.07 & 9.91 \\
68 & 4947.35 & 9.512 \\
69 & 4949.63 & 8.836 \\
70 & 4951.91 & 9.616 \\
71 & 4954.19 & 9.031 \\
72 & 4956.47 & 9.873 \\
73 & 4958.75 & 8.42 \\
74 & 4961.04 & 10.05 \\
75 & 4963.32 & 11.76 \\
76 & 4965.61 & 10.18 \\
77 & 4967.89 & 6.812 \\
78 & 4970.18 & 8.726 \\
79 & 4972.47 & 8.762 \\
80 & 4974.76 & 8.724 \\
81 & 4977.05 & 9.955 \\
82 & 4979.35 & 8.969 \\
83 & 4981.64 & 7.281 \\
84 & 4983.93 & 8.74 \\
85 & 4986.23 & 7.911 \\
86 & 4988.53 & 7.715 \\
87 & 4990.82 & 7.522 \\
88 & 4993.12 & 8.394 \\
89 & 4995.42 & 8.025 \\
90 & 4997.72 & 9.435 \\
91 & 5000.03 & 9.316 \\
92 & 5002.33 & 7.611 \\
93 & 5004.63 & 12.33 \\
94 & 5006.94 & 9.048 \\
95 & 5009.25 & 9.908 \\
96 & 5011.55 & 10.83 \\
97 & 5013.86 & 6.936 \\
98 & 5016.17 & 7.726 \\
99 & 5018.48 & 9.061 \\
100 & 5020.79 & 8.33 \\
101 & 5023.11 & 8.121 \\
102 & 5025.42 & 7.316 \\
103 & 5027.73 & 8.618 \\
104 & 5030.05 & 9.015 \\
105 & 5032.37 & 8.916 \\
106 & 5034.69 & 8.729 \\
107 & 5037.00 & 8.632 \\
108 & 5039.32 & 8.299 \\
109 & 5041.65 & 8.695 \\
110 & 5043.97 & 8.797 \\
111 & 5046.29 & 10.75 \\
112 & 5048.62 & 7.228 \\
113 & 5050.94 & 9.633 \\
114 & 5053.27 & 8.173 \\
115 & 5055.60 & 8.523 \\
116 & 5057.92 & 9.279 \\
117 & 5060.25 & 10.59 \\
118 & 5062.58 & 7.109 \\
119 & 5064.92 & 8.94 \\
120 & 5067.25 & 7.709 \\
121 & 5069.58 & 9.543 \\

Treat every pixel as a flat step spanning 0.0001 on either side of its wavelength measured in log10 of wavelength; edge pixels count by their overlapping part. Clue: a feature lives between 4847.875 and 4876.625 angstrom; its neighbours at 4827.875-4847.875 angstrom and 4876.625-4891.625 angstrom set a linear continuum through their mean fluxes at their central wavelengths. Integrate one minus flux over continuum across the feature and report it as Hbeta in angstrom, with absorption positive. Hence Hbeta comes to 1.0 angstrom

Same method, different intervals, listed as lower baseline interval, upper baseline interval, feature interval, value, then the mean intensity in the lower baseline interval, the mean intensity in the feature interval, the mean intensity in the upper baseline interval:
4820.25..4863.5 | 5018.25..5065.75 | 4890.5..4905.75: 0.3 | 8.92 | 8.69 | 8.69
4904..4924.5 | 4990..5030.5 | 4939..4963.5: -2.5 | 8.68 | 9.59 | 8.76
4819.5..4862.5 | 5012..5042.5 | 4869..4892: 1.6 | 9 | 8.25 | 8.39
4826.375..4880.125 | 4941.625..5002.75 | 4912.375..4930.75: 0.7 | 8.7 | 8.48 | 8.9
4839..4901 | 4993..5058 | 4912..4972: -4.0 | 8.5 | 9.23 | 8.82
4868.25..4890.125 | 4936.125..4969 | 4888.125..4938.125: 0.5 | 8.27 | 8.83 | 9.68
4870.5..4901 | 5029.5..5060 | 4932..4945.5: -2.6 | 8.29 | 10.1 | 8.87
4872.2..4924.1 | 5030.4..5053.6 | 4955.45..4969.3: -1.4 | 8.5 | 9.5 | 8.81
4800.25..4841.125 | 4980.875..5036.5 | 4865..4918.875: 2.8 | 9.22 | 8.52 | 8.63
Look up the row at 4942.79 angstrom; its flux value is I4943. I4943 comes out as 8.898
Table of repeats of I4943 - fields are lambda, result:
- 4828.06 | 10.83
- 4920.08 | 8.327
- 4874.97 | 8.494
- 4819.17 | 10.8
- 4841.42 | 9.745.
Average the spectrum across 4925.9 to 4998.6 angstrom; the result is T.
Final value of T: 9.12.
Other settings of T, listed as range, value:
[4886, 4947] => 8.98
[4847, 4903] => 8.44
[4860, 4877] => 7.99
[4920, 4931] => 8.53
